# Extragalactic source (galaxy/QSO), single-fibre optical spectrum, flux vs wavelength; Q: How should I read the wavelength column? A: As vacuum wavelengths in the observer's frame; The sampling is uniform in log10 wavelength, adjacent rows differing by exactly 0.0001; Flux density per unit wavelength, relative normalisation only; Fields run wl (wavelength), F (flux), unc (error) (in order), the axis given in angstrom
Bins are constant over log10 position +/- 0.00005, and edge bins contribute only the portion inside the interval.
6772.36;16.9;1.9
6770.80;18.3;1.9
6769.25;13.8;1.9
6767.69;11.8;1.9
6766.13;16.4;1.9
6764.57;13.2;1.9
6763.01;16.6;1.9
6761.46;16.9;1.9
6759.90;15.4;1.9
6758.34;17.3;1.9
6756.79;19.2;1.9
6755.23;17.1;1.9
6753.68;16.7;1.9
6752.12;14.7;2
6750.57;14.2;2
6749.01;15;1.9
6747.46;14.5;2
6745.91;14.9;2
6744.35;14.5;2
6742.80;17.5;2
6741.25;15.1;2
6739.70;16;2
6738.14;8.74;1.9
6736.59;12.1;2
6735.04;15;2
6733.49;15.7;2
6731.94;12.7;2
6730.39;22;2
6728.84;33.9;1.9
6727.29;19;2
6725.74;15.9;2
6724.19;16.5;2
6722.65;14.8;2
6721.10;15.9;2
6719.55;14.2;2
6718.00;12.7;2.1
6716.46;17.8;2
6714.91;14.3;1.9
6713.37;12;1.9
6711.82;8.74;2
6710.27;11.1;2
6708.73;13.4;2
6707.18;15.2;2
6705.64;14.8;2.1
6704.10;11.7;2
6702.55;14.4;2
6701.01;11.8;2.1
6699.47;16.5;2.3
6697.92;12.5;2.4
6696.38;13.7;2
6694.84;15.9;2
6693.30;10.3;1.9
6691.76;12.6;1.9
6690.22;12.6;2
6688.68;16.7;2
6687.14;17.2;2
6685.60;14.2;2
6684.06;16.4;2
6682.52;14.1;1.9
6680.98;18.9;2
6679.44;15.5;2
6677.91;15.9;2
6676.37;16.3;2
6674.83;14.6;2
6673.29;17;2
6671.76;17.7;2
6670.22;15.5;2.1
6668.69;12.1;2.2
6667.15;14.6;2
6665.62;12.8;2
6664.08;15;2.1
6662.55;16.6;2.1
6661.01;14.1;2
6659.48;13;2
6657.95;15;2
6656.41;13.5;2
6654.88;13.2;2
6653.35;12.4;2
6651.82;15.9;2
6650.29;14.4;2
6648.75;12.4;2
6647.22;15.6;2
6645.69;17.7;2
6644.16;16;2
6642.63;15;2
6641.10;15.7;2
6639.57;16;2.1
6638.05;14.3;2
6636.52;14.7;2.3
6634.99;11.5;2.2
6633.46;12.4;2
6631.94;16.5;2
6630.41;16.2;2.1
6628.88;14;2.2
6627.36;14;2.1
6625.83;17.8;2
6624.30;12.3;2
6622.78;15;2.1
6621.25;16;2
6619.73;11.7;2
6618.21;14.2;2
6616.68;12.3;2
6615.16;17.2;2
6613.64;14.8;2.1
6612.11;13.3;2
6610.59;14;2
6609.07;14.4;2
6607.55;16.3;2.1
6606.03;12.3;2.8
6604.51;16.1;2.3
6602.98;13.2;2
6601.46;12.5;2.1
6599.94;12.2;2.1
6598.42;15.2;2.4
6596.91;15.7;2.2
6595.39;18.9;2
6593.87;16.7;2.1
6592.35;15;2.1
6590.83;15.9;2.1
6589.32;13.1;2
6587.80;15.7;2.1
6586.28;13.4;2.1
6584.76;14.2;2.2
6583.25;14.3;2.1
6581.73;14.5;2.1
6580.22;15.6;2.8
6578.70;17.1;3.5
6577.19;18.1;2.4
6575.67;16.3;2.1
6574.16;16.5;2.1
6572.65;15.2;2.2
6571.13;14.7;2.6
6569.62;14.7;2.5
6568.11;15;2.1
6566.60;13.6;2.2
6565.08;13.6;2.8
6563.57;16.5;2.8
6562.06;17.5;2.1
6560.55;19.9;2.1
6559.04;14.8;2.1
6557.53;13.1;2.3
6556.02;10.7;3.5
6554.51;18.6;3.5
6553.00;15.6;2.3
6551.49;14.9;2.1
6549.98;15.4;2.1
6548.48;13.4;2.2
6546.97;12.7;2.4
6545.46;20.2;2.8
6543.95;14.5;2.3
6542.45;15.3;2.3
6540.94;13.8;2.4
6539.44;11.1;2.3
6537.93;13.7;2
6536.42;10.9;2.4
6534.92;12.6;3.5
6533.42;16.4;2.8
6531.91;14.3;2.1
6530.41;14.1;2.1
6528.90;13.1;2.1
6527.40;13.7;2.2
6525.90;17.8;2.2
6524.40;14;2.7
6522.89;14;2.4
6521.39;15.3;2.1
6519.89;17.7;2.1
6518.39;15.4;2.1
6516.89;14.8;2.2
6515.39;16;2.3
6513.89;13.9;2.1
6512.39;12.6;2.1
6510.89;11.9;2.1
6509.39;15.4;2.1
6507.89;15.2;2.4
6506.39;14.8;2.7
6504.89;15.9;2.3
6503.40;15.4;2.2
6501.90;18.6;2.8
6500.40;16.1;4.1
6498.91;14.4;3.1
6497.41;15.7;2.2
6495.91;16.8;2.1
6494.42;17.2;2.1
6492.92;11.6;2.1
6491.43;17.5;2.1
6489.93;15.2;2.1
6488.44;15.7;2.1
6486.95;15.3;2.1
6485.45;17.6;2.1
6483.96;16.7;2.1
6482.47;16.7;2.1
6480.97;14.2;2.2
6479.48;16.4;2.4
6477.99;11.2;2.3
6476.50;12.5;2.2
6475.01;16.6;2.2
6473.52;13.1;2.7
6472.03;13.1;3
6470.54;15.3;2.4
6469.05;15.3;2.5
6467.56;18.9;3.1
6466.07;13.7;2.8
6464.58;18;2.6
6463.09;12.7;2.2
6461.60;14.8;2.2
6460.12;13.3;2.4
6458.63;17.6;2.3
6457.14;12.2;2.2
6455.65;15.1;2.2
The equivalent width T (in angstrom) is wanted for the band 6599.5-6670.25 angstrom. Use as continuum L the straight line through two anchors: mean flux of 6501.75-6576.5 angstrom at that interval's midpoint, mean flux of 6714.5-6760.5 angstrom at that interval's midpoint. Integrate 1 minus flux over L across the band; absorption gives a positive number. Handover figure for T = 5.05 angstrom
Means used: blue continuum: 14.9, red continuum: 16.1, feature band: 14.4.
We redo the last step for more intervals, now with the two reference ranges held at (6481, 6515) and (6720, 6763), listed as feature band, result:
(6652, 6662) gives 1.4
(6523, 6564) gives 2.3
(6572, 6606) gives 1.3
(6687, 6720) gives 5.3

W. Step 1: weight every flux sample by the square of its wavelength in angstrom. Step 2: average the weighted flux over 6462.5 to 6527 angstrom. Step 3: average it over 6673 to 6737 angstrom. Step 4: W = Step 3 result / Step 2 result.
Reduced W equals 1.06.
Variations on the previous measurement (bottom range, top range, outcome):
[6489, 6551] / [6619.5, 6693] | 1.04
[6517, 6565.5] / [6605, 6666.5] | 1.01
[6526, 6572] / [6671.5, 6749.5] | 1.08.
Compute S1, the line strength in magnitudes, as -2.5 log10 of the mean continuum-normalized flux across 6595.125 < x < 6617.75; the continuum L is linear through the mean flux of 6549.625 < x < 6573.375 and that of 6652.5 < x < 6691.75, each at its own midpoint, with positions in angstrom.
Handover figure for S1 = 0.05 mag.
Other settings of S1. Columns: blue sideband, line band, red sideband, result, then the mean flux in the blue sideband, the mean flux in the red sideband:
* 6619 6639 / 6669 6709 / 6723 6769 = 0.032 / 14.4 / 16.1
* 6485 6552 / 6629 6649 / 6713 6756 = 0.035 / 14.9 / 15.9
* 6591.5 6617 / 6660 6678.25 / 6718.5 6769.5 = 0.014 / 14.8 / 16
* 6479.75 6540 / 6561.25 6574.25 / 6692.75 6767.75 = -0.012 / 15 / 15.2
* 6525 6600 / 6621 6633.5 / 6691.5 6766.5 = 0.004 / 15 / 15.1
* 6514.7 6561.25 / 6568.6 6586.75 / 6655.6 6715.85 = -0.056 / 14.8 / 14.3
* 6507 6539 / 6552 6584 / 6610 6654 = -0.075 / 14.4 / 14.6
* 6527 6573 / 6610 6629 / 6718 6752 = 0.057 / 14.6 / 16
